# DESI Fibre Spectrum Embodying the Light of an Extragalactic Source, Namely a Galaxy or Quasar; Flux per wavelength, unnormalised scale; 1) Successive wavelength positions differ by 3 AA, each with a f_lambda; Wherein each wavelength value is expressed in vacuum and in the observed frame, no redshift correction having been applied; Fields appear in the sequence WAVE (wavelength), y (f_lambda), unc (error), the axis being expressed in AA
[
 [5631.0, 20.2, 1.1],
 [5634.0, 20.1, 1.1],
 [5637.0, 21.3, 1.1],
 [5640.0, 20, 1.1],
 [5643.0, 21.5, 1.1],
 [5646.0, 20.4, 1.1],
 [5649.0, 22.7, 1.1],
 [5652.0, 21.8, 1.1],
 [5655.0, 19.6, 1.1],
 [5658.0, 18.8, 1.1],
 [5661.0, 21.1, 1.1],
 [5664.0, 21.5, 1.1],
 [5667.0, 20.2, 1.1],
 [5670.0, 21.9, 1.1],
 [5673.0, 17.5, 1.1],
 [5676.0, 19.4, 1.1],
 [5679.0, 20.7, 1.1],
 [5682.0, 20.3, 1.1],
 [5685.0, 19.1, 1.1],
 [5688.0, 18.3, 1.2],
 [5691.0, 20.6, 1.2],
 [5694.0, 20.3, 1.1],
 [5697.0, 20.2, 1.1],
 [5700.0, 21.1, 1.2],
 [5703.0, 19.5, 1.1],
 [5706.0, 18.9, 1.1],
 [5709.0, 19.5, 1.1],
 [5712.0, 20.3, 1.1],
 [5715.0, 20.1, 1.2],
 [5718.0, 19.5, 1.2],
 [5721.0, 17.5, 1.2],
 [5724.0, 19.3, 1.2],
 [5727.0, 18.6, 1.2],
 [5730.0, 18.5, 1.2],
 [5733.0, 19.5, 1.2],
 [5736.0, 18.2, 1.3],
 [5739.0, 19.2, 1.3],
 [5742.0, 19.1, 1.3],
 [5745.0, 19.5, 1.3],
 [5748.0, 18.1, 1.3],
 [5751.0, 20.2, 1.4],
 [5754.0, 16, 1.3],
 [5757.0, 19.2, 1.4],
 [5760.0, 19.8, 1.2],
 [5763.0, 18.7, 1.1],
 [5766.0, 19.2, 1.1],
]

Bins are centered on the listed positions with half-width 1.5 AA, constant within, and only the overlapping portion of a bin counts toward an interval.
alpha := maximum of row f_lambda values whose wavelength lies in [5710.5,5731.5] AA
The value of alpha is 20.3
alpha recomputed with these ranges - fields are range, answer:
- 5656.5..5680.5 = 21.9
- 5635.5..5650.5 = 22.7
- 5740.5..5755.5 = 20.2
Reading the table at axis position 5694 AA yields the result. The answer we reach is 20.3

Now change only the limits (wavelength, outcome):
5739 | 19.2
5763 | 18.7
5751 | 20.2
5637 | 21.3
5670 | 21.9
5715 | 20.1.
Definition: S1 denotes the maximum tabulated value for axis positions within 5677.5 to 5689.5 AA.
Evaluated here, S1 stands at 20.7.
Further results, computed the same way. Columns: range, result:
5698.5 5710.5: 21.1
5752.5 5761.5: 19.8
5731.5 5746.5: 19.5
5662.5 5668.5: 21.5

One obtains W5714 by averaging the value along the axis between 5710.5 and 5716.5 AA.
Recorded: 20.2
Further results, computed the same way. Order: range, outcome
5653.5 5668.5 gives 20.2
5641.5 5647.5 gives 20.9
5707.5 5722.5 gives 19.4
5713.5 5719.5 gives 19.8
